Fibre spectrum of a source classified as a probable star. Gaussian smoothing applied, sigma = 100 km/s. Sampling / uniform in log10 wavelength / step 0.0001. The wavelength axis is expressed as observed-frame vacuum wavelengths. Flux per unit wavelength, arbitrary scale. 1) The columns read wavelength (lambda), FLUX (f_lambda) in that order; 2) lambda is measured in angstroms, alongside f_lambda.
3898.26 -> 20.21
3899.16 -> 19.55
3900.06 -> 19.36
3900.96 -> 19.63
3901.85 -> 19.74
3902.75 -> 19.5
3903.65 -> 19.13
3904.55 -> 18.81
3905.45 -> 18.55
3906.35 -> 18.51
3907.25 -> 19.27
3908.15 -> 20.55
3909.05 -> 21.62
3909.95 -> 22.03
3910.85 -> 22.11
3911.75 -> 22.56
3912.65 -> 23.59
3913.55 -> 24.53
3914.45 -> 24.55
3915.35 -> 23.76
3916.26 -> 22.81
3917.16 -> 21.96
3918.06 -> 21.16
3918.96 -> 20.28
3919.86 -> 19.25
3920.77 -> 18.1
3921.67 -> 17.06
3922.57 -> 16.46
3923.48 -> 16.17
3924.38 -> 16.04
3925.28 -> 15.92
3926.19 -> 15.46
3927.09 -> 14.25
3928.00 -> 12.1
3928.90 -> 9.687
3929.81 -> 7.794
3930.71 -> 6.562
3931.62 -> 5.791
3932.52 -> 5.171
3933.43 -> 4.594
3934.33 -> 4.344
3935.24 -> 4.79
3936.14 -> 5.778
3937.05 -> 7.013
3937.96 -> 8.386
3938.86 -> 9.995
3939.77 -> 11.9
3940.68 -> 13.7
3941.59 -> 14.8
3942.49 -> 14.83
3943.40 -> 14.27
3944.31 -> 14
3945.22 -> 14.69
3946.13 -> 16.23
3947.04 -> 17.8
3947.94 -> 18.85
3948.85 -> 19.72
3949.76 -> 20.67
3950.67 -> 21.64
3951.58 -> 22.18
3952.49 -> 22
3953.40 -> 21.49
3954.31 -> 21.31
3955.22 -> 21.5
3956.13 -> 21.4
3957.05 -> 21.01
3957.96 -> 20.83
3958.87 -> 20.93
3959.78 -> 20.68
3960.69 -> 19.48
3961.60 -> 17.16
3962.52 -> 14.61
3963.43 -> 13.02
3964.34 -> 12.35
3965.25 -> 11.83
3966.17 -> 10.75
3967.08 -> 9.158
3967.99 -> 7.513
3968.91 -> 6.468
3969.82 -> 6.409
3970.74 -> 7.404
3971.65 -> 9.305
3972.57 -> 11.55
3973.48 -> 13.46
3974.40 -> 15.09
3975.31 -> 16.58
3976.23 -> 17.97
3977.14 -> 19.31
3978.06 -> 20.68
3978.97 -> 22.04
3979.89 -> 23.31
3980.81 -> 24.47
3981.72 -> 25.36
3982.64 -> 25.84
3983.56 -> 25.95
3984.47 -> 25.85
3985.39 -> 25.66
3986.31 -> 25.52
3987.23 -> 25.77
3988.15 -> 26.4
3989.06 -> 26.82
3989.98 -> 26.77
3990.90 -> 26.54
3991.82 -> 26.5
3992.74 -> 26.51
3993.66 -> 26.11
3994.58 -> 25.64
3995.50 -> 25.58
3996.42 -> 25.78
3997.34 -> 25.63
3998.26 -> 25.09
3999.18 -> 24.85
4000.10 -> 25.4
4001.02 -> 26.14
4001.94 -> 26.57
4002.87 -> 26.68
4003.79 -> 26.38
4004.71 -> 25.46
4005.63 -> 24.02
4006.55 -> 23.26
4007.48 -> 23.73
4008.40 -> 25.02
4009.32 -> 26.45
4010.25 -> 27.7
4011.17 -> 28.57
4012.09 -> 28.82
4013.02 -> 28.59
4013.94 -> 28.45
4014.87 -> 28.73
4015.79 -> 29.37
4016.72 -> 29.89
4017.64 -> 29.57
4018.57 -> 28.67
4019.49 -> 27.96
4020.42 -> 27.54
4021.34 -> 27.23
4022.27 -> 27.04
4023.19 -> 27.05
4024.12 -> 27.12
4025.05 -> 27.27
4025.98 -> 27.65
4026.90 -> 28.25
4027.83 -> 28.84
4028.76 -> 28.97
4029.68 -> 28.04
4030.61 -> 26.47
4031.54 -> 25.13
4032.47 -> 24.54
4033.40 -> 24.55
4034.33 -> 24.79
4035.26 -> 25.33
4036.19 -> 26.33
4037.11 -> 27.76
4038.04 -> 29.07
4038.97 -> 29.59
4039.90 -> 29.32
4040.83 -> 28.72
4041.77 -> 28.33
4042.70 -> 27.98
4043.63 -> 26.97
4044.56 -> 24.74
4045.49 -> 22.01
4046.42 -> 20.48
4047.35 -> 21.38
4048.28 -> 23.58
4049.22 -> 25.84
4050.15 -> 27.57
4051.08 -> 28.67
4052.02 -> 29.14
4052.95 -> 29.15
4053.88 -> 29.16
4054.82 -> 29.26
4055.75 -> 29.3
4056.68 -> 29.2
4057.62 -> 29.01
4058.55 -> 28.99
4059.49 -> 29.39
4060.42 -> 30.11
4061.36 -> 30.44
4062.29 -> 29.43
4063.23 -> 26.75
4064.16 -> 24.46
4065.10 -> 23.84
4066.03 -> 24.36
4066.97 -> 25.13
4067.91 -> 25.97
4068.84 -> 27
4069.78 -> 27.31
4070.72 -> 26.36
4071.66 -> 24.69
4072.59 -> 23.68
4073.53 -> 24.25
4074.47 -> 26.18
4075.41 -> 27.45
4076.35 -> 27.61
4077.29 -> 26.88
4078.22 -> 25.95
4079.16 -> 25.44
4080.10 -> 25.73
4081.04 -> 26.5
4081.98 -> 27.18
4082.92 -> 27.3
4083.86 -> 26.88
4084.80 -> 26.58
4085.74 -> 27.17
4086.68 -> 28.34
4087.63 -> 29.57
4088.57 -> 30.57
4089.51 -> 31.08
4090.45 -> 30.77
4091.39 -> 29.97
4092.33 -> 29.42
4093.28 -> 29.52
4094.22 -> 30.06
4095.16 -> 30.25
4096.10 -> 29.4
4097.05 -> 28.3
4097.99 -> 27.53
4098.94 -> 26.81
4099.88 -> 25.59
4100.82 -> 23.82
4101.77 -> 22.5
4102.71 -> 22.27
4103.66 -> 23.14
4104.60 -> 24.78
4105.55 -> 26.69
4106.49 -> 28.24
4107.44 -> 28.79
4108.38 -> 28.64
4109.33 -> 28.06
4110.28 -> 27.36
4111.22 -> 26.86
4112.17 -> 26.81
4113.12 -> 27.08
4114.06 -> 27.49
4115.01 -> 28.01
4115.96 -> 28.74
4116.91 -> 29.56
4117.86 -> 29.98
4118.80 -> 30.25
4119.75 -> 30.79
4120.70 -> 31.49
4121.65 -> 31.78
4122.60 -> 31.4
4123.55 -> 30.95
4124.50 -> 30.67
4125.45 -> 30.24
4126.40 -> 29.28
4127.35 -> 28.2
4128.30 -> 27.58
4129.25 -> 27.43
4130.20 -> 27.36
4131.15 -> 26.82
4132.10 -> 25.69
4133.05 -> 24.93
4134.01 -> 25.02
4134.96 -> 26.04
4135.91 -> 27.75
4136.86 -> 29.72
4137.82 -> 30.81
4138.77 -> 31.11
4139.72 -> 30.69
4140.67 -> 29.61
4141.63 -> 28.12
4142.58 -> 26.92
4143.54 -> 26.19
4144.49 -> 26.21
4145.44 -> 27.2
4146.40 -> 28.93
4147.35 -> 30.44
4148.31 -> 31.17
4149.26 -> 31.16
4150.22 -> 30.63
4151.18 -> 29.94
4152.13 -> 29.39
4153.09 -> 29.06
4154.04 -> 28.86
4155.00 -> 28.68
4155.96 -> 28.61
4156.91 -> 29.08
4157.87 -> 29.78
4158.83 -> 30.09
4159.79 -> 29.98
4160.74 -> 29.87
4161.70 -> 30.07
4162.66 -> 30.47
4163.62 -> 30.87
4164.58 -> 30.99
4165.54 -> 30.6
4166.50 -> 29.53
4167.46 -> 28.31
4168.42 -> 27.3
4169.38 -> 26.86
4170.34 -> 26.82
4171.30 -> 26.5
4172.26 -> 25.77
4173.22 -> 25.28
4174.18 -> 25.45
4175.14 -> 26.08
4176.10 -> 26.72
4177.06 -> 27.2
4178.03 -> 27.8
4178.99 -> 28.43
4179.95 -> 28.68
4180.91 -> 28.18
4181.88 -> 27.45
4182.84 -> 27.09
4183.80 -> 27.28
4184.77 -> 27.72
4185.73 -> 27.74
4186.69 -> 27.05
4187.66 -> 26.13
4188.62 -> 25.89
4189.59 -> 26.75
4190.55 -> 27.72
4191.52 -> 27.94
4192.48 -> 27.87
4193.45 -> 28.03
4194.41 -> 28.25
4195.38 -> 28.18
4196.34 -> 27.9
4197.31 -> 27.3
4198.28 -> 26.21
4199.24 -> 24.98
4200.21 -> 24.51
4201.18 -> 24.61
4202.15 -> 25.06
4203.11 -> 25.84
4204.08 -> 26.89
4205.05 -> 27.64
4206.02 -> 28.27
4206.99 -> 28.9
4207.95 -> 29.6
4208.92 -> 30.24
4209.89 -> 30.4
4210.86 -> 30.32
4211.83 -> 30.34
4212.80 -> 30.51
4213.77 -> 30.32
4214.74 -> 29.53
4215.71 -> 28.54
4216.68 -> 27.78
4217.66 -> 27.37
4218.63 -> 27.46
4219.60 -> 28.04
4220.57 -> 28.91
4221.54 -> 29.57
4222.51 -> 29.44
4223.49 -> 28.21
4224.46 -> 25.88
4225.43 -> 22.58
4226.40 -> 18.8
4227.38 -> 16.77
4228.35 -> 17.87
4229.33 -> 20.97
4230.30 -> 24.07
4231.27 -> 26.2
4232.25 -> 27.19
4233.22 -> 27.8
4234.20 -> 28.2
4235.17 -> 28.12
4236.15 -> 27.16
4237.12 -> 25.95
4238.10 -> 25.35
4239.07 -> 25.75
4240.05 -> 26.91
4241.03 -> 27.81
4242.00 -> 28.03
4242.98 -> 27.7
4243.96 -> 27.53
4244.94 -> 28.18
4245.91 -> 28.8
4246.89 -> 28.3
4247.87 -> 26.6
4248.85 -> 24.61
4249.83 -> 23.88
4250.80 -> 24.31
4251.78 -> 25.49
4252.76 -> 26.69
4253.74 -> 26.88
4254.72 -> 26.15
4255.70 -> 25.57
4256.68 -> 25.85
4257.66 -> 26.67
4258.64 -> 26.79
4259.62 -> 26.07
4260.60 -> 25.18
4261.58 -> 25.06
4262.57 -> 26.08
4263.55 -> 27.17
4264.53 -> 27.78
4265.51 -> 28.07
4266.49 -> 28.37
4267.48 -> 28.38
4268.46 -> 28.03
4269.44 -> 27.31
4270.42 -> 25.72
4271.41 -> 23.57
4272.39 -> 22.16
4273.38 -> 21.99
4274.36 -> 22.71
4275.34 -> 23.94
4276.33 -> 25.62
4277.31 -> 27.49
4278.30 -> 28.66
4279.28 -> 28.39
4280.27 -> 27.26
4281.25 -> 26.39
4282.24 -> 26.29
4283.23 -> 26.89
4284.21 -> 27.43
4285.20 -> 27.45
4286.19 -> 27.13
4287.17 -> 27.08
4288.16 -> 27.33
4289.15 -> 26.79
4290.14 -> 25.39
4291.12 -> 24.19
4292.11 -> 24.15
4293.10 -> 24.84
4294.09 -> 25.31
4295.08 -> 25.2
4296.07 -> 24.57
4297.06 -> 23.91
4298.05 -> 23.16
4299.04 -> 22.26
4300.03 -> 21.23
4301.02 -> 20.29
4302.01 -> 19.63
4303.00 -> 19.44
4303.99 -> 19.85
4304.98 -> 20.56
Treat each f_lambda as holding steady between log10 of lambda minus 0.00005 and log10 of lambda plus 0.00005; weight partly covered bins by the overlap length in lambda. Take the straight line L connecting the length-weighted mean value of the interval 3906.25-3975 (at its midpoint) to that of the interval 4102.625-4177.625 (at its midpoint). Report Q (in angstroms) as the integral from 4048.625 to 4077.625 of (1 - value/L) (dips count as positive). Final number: -4.8 angstroms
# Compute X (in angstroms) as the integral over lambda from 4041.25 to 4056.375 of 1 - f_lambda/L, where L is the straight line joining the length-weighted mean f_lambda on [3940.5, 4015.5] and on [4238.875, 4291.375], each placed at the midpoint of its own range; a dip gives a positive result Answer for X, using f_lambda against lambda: -2.9 angstroms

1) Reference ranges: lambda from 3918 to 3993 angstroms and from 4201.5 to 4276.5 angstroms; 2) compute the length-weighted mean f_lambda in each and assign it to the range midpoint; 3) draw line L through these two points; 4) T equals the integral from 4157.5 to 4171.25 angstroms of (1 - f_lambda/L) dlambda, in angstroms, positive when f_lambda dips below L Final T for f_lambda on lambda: -3.1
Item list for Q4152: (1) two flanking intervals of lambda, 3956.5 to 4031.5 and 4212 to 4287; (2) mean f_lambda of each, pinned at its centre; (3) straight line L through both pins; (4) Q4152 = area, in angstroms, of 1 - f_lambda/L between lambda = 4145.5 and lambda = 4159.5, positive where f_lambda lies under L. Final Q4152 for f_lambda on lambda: -2.5 angstroms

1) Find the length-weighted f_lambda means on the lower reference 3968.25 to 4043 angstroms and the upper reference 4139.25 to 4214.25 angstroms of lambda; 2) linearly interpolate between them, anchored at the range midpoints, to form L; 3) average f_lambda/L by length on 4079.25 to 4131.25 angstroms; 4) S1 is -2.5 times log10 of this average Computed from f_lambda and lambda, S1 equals -0.05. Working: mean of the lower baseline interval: 24.8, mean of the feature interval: 28.1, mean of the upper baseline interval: 28.2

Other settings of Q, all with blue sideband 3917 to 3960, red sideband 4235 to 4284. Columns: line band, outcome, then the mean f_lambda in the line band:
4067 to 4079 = -3.7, 26.1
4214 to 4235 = -0.6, 25.9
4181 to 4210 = -3.8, 27.3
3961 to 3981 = 2.8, 14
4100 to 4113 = -3.1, 26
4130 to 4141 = -2.9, 28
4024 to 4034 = -4.7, 26.9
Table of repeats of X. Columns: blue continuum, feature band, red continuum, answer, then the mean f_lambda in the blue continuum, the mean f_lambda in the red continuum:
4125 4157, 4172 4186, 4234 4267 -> 0.4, 28.5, 26.7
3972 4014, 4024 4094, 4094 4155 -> -2.4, 24.4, 28.2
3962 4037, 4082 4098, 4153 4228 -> -2.2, 23.4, 27.7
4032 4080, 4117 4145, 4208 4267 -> -2.1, 26.7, 26.7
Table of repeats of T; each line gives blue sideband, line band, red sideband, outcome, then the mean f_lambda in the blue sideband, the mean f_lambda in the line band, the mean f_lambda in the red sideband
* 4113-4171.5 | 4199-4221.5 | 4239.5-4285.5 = -0.51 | 29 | 28.2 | 26.4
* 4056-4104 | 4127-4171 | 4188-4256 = -2.76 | 27.2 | 28.7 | 26.8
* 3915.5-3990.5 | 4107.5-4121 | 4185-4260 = -3.56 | 16.4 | 28.6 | 26.8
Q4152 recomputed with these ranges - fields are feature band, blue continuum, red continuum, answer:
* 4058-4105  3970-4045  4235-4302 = -3.00 angstroms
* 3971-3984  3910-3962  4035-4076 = 0.62 angstroms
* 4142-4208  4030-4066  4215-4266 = -3.64 angstroms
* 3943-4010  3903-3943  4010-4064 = 2.29 angstroms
